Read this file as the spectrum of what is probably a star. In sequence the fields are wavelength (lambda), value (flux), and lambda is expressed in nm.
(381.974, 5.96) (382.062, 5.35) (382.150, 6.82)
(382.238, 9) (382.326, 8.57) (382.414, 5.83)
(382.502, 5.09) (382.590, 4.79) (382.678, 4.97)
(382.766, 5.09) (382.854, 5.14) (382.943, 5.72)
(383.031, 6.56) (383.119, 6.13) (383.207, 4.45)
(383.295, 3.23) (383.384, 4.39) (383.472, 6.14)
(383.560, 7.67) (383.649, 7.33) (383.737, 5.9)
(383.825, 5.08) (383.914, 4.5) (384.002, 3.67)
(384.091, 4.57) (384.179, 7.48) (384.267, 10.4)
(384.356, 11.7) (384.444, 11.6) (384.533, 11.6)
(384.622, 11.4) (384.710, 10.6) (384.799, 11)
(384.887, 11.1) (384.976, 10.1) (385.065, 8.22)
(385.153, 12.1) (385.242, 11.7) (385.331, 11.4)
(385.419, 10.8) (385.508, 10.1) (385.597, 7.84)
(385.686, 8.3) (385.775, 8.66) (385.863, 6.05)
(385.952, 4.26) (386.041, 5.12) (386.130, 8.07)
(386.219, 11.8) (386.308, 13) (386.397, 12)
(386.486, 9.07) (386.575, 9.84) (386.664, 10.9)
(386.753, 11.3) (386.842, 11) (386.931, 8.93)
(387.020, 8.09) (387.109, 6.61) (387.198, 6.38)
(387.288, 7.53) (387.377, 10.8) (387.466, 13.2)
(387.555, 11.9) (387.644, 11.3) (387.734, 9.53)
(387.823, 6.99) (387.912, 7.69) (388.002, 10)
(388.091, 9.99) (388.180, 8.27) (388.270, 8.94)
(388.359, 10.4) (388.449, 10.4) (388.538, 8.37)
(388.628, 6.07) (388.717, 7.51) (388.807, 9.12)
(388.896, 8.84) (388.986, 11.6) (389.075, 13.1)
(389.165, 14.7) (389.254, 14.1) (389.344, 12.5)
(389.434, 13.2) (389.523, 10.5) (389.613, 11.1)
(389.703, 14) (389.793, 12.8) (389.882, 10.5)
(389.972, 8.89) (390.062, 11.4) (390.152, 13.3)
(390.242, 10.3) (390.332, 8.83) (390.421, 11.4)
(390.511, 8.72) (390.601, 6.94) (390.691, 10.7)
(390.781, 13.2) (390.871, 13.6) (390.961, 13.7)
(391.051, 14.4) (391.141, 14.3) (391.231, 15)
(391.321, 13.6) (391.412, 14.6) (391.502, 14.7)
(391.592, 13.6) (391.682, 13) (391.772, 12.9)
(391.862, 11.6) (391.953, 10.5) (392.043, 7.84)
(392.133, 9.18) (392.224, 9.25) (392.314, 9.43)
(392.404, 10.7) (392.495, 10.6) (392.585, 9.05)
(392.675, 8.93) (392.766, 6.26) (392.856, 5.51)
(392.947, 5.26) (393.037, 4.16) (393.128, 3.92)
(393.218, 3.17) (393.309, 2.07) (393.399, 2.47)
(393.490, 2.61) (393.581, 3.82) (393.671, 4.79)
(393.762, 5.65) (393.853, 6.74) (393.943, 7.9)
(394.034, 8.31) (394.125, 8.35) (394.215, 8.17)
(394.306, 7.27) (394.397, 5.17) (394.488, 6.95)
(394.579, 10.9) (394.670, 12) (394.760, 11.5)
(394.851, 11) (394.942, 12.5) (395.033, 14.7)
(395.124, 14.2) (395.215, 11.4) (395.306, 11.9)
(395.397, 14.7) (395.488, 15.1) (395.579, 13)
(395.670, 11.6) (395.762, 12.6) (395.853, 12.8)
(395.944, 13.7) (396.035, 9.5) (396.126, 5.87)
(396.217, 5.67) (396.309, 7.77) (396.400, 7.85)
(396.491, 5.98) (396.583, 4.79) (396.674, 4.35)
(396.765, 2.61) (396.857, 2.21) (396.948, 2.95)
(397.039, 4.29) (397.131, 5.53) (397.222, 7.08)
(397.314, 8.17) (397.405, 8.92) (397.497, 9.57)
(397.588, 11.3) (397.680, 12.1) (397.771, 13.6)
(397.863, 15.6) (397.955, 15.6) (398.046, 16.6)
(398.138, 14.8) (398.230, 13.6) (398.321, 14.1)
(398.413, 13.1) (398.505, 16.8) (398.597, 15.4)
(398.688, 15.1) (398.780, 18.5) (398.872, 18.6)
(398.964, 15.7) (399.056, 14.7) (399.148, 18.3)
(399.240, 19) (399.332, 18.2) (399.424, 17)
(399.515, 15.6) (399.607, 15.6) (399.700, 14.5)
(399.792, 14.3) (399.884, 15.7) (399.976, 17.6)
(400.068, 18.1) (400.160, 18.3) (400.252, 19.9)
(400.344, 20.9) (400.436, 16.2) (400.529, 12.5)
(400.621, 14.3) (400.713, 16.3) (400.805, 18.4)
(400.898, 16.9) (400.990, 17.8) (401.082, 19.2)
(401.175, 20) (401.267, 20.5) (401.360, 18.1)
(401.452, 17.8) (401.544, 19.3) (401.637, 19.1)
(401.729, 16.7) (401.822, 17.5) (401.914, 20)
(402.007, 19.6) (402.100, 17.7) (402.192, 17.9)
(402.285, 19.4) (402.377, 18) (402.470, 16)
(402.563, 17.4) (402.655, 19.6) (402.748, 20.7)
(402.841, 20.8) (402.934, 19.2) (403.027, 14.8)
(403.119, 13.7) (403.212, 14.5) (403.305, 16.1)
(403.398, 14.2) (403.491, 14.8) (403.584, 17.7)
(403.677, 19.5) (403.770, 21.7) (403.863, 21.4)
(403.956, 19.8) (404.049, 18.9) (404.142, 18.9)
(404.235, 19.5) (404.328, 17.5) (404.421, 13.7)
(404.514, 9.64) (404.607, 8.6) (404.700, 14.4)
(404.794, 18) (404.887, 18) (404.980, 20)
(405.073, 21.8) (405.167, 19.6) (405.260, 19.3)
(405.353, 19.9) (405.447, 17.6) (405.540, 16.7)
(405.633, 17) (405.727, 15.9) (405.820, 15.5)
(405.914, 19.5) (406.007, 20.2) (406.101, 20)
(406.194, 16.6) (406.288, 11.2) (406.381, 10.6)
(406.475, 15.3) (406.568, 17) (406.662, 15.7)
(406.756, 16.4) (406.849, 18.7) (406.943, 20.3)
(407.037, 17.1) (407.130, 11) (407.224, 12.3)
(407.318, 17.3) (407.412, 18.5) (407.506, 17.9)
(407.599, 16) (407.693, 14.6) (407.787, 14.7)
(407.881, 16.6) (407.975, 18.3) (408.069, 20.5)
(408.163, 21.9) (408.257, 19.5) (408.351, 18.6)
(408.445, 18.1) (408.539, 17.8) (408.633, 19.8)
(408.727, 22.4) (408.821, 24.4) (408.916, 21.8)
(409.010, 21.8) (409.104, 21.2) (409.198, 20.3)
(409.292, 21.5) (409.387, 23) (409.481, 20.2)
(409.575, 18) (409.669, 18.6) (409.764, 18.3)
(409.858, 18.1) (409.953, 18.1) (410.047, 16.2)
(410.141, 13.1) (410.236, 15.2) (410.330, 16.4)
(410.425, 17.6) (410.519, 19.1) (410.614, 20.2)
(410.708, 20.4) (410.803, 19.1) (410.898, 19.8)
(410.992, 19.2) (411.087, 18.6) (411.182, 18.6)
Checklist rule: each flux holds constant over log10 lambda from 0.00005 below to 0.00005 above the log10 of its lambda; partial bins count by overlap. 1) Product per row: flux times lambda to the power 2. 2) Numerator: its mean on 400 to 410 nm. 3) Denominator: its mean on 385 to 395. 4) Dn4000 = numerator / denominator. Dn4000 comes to 2.01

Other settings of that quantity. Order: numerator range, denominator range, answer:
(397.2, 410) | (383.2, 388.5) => 2.11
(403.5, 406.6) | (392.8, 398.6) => 2.00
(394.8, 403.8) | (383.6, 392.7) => 1.51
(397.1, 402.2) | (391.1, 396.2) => 1.73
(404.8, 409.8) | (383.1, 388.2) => 2.31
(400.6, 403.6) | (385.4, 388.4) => 2.07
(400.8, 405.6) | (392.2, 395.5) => 2.27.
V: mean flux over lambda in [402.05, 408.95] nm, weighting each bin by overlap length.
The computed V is 17.5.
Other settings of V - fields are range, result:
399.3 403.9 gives 17.6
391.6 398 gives 8.69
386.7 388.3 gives 9.37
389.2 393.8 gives 9.86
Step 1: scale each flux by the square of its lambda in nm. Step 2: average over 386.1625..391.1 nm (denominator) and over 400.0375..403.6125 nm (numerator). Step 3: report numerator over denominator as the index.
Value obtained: 1.79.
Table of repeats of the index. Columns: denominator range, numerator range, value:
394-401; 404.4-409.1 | 1.46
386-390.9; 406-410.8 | 1.94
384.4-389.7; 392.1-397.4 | 0.83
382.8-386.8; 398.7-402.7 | 2.27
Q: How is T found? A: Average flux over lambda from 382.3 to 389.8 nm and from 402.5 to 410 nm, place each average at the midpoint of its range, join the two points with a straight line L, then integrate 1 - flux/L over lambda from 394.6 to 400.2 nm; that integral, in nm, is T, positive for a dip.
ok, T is 0.67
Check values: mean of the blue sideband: 8.91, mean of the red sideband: 17.8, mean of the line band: 12.3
